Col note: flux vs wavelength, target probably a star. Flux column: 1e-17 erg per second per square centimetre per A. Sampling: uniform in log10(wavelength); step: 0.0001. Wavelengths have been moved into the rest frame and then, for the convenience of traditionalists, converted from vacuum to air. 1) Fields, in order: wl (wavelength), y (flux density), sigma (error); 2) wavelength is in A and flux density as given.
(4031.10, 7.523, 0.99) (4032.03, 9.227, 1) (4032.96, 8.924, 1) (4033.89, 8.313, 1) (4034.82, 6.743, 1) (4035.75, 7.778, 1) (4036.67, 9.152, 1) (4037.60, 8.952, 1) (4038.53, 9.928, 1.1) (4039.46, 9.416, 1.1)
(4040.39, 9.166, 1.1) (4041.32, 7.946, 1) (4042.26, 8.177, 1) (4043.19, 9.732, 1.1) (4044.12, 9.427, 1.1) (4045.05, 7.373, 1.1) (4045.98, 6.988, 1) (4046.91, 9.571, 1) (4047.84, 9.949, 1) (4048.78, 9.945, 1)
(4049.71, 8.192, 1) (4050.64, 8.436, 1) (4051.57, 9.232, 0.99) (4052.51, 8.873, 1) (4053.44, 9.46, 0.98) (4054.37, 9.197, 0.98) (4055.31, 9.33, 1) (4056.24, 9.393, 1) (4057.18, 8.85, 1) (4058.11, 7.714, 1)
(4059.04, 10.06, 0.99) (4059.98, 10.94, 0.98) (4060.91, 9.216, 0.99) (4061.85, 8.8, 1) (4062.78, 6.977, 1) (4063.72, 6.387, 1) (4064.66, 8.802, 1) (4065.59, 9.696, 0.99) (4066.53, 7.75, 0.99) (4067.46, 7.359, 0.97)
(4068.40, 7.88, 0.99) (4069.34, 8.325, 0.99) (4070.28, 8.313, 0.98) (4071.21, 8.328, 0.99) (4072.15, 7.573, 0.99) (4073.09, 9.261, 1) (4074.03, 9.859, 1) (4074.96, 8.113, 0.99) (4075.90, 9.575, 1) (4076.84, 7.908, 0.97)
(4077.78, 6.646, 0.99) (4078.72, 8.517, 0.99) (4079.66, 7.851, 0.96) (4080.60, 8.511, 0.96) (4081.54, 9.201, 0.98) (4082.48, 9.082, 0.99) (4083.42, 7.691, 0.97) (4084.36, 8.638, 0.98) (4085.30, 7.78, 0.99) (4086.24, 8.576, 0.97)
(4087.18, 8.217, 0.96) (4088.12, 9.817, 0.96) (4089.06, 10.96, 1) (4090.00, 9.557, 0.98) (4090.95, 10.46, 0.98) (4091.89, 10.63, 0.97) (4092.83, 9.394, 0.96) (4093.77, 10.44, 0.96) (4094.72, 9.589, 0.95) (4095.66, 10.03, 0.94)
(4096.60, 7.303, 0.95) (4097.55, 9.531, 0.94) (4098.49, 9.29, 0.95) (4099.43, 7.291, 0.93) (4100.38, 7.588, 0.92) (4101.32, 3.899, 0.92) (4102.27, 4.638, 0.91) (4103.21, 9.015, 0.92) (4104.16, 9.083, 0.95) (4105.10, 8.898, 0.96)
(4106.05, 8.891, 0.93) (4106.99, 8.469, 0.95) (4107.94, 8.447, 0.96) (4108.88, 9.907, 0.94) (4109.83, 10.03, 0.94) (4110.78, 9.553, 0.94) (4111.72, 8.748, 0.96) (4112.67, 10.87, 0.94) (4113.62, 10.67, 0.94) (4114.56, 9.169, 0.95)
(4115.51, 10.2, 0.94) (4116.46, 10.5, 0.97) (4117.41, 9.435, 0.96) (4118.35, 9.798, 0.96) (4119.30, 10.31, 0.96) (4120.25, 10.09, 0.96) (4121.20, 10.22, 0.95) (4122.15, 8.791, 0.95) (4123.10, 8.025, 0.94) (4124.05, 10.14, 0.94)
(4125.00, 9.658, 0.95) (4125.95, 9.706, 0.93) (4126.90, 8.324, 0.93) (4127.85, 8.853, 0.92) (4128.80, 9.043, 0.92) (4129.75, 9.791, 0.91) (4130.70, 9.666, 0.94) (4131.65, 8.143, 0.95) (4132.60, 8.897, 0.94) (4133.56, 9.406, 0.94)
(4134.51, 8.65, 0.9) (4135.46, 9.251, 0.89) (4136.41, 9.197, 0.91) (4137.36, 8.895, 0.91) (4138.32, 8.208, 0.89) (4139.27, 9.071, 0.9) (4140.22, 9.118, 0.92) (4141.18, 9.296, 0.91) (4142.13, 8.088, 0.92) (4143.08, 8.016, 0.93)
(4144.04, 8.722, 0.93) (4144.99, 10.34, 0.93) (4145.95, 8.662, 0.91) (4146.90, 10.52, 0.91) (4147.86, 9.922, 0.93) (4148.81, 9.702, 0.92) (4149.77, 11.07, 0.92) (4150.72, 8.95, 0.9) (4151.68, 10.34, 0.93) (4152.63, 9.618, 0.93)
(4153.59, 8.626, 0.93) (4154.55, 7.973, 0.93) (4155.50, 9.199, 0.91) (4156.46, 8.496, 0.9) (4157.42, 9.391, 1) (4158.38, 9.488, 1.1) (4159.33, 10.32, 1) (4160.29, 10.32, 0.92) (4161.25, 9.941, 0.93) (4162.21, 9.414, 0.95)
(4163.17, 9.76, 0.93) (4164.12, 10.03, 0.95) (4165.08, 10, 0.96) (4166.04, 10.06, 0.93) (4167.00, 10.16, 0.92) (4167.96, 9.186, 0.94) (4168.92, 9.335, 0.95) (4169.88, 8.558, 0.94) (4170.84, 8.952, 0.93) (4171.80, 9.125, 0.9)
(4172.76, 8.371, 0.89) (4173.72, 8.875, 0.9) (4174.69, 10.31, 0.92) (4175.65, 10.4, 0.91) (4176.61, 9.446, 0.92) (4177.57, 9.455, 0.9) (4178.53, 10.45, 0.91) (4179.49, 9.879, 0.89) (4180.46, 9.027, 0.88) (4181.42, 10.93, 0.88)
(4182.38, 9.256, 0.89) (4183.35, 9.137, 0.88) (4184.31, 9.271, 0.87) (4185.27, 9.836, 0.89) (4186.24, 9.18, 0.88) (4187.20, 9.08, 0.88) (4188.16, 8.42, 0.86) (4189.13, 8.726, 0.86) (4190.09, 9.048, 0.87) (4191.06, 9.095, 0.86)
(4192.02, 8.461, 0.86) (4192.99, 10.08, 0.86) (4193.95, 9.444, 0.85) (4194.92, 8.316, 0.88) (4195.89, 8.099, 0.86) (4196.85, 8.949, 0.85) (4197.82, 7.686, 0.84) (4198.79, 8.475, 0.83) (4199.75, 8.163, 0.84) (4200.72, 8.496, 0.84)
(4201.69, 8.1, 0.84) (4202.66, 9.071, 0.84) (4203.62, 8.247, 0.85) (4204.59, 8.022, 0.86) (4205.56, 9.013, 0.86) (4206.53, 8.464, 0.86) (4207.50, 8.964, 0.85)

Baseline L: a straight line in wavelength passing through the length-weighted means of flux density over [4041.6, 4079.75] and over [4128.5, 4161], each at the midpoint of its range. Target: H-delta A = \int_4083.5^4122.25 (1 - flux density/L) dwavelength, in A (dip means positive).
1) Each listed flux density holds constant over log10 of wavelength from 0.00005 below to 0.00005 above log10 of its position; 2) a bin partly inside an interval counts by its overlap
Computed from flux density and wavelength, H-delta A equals -0.79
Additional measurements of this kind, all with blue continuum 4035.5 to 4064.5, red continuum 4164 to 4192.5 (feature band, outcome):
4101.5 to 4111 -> 0.6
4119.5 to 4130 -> -0.2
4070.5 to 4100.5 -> 0.5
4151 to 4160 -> 0.0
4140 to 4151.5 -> -0.2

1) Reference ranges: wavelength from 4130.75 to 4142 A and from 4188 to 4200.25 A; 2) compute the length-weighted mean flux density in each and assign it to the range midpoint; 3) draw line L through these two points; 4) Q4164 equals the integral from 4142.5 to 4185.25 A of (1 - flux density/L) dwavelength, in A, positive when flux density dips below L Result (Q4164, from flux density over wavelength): -3.4 A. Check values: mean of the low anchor 8.92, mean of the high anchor 8.69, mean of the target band 9.52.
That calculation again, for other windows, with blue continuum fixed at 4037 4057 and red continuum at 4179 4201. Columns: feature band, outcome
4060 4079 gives 1.4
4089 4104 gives 0.5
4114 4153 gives -1.6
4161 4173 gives -0.6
